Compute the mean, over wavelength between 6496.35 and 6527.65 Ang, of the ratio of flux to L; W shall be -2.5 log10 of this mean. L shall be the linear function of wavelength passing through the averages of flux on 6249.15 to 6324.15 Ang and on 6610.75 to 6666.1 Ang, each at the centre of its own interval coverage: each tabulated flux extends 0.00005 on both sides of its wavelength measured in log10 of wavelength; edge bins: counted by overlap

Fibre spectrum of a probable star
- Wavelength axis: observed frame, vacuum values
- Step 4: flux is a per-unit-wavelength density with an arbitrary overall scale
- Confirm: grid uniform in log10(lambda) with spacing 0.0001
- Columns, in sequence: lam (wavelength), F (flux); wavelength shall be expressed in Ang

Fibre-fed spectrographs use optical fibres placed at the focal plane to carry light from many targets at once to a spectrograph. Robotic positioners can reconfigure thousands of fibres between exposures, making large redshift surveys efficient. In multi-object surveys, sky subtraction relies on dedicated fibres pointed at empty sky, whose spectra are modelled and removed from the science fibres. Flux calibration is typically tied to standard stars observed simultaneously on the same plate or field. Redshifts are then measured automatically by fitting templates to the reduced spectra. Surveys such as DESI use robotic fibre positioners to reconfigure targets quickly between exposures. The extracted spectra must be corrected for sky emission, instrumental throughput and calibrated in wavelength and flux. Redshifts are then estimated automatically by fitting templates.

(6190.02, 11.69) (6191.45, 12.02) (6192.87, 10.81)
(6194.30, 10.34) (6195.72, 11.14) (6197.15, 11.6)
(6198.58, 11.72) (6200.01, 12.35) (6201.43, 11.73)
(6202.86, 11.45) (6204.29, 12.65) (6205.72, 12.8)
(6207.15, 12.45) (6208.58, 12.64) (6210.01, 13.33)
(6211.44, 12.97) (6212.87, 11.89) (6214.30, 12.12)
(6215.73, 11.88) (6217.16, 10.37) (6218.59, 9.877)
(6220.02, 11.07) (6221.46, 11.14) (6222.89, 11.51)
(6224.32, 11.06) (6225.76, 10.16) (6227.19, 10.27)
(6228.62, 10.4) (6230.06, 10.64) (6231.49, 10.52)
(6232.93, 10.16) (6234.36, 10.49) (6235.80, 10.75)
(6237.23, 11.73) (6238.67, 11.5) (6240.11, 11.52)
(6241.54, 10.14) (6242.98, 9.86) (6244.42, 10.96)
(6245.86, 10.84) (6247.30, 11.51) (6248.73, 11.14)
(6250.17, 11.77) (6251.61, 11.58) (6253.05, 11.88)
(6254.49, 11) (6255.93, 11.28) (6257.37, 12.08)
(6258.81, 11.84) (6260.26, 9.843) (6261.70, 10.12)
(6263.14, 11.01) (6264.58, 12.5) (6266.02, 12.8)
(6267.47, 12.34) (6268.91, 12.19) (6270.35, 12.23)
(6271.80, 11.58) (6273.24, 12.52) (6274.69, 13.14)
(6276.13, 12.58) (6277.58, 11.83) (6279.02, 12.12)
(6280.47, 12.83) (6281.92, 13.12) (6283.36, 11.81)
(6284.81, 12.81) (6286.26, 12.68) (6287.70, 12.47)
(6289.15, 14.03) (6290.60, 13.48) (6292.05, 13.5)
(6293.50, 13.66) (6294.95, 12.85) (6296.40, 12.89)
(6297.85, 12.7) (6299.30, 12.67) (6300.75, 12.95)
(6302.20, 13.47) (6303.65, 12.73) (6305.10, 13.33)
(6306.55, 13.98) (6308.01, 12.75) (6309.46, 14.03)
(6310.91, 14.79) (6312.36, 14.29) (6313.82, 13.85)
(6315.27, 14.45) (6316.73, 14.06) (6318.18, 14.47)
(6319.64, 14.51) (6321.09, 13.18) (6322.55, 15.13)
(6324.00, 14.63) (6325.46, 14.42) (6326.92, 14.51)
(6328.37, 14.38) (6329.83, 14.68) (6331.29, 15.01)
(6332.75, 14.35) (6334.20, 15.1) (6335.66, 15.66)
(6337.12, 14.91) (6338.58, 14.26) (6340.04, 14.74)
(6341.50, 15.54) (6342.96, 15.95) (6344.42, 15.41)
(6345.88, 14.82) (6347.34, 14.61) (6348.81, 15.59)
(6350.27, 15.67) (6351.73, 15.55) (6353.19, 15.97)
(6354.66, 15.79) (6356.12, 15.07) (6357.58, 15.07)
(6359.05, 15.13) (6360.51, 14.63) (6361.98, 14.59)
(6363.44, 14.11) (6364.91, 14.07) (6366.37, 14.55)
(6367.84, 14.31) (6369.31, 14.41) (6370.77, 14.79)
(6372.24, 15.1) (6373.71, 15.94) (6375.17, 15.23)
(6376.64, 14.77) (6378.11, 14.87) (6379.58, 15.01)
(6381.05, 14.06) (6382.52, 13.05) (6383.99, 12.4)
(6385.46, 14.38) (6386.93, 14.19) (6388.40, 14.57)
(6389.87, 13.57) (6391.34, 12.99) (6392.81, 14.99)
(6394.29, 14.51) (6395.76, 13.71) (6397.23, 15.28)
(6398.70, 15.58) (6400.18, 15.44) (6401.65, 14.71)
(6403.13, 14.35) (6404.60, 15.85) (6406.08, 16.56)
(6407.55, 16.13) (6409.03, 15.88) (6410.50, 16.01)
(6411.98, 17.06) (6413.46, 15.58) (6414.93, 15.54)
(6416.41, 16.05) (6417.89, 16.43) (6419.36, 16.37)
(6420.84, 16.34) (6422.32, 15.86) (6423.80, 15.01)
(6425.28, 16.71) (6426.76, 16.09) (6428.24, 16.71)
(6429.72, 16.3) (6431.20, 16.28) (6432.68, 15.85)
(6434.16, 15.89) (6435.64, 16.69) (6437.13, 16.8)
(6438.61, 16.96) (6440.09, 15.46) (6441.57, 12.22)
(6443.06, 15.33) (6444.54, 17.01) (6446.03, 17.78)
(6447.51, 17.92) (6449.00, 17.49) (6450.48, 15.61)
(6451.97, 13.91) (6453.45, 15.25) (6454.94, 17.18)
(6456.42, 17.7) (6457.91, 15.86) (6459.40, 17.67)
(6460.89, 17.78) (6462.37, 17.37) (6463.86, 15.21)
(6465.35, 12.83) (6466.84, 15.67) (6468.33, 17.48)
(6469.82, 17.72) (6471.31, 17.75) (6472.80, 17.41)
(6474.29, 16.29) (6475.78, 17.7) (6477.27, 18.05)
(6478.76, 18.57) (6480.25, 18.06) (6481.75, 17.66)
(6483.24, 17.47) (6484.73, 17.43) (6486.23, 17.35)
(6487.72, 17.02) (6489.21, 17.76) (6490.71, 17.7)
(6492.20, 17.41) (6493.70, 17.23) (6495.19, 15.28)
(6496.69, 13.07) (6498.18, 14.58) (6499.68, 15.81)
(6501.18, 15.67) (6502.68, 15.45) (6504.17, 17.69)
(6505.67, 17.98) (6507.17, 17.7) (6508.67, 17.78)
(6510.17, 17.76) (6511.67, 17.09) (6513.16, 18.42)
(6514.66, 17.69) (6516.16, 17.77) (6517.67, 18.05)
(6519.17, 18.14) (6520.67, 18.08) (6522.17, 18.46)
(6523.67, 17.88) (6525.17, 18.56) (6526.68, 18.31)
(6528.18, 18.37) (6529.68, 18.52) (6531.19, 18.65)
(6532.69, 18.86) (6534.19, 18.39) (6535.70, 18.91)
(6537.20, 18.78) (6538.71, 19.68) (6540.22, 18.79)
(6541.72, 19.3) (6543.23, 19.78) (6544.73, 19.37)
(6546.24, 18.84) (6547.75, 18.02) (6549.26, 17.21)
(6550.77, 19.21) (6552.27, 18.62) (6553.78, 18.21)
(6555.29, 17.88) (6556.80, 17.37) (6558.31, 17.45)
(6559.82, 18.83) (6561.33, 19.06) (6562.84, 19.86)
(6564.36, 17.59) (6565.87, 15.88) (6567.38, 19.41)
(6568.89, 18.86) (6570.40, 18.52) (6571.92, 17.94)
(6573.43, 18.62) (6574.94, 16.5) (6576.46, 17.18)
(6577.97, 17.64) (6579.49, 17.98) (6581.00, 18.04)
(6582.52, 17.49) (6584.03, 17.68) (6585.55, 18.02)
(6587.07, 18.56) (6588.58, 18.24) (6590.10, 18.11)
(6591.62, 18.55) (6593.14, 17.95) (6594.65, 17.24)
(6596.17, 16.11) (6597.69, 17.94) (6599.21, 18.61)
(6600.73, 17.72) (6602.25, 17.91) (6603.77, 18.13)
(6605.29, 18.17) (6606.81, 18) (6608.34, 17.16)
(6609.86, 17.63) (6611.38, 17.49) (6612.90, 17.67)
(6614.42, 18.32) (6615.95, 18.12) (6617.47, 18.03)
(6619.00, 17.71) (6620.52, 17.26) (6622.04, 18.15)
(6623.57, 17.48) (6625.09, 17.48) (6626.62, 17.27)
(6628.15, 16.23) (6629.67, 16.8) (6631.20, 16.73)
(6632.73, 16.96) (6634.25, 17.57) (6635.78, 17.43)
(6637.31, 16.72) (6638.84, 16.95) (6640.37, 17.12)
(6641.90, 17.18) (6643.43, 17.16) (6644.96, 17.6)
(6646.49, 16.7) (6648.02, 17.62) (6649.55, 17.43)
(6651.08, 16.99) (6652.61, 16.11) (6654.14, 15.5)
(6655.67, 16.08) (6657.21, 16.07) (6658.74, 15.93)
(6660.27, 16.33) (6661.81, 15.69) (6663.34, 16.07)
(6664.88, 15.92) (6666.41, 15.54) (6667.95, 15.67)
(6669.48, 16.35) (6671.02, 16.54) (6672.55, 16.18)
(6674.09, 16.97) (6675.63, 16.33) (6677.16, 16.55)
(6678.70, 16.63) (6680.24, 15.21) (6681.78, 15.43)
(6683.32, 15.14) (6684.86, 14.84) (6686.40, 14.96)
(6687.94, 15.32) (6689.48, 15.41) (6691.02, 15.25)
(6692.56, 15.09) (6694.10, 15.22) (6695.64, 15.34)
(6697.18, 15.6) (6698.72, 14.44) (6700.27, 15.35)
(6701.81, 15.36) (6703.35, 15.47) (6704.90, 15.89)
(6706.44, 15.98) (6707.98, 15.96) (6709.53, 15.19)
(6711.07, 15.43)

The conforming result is -0.12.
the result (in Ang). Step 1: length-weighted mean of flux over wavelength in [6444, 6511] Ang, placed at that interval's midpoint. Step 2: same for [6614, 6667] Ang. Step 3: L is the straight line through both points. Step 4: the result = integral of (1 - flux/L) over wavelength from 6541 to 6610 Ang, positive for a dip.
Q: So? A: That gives -5.0 Ang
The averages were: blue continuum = 16.8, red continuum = 16.9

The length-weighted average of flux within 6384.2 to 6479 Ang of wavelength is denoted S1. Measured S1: 16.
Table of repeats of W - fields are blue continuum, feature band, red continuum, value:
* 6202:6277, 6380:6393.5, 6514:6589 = 0.066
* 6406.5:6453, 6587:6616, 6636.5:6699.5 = -0.114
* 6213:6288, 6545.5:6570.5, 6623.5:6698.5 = -0.210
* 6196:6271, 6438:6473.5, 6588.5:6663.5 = -0.114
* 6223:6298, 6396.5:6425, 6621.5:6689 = -0.168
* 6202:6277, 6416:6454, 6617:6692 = -0.165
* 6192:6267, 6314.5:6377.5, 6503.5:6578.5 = -0.071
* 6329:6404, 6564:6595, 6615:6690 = -0.116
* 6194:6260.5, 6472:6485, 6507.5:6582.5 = -0.051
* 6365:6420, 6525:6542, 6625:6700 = -0.198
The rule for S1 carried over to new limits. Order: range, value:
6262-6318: 13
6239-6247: 10.7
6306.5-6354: 14.7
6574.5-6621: 17.8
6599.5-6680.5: 17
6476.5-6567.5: 17.9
